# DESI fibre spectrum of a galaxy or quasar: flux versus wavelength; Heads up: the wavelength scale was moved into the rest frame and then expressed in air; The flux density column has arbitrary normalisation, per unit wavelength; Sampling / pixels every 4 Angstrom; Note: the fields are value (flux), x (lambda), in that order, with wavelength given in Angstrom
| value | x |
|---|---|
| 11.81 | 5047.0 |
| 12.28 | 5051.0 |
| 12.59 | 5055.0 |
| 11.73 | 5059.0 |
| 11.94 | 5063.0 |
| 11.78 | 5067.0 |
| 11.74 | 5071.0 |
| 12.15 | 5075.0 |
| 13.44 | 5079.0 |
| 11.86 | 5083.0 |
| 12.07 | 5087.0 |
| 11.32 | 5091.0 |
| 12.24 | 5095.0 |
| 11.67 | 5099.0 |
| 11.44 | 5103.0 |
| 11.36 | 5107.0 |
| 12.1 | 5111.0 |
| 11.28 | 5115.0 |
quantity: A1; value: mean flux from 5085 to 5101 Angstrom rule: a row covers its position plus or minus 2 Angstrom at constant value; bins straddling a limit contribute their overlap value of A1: 11.8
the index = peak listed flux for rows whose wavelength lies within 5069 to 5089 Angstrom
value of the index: 13.44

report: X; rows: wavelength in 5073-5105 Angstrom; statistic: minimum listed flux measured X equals 11.32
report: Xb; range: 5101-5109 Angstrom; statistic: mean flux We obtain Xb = 11.4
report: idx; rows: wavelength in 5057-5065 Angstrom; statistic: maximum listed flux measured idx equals 11.94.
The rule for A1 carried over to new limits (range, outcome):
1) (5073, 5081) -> 12.8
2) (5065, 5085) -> 12.2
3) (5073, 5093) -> 12.2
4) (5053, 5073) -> 12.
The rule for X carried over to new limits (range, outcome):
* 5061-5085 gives 11.74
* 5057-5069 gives 11.73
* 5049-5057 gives 12.28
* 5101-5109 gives 11.36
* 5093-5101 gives 11.67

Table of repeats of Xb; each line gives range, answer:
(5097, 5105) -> 11.6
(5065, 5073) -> 11.8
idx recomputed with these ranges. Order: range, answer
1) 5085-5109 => 12.24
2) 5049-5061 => 12.59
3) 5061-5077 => 12.15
